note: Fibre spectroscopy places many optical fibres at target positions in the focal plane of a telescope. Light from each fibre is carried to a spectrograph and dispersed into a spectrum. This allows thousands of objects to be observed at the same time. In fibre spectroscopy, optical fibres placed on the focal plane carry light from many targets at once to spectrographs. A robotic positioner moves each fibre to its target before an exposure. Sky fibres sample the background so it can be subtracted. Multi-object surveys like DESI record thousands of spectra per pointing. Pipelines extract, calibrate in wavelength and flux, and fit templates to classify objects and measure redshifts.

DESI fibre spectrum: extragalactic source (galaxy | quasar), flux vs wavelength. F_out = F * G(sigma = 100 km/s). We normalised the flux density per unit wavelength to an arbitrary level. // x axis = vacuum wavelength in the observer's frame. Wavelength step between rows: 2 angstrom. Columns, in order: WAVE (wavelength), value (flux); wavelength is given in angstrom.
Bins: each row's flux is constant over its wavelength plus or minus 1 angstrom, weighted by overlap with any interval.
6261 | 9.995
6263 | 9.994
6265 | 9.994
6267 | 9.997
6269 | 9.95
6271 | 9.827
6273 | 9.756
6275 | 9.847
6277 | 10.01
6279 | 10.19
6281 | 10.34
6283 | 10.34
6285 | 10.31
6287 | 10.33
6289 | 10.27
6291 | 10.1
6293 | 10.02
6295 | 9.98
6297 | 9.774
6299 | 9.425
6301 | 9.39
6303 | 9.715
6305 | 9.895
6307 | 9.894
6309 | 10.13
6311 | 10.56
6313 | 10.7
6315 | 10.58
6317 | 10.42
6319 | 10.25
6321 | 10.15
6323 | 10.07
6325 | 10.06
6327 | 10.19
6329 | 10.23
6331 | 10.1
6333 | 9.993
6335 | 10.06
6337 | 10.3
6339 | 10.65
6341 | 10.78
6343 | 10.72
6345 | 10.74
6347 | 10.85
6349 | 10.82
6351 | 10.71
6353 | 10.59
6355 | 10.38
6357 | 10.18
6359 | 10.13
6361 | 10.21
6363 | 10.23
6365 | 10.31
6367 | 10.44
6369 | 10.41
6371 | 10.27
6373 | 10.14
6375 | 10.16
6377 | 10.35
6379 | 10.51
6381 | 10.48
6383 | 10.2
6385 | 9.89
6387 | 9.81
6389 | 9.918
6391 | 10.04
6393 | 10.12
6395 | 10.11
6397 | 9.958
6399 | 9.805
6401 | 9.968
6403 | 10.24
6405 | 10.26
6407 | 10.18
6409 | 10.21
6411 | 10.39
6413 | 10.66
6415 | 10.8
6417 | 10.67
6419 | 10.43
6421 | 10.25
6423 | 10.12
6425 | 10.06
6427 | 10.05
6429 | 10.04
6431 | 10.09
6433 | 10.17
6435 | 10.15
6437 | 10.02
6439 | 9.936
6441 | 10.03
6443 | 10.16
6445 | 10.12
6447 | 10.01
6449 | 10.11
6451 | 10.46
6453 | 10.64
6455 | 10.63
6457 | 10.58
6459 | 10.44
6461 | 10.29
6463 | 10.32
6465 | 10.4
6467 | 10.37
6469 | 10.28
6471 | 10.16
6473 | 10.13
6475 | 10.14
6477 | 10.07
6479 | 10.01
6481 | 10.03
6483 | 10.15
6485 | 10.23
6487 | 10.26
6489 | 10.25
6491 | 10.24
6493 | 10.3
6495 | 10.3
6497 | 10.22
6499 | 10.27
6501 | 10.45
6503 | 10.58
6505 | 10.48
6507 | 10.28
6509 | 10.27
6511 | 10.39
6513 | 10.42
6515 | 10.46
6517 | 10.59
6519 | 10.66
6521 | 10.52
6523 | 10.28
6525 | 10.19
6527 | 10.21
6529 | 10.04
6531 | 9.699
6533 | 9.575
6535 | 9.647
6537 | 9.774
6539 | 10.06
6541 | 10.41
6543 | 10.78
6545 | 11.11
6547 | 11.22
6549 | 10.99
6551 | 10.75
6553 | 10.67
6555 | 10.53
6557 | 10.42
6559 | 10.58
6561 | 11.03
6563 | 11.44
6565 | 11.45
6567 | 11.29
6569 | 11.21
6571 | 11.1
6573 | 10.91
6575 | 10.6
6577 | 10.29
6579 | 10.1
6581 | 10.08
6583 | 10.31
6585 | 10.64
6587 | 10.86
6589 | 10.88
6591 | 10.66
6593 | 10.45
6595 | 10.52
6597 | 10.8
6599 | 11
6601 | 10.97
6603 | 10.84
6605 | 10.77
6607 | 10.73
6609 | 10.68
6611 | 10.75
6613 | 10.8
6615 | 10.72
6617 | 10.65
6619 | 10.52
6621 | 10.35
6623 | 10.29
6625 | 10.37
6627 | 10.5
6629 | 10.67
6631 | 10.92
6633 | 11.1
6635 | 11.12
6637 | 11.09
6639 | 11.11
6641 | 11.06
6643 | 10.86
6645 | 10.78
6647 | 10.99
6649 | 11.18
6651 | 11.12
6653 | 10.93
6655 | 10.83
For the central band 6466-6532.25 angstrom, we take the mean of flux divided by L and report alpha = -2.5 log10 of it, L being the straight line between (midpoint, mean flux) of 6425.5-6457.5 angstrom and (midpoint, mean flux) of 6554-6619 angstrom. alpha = 0.02 mag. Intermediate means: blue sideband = 10.2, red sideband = 10.7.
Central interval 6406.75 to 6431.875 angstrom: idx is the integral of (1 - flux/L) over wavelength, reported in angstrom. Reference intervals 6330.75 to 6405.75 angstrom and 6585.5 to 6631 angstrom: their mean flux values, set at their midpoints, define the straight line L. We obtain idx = 0.1 angstrom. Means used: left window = 10.3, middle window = 10.3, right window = 10.7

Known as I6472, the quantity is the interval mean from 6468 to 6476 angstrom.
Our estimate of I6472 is 10.2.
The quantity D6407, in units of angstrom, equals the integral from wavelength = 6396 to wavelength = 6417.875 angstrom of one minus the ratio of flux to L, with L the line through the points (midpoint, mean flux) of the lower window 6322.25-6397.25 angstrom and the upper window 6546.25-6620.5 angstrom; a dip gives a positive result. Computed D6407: 0.2 angstrom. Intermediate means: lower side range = 10.3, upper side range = 10.8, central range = 10.3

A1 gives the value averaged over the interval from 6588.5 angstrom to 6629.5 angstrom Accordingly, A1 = 10.7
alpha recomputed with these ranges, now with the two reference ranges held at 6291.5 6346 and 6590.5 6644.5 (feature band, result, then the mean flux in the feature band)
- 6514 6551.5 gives 0.024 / 10.4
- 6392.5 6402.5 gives 0.035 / 10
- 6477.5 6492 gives 0.035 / 10.2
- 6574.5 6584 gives 0.044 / 10.3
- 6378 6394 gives 0.020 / 10.1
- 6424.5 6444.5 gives 0.035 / 10.1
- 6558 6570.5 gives -0.051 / 11.2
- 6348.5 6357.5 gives -0.031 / 10.5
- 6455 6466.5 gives 0.003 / 10.4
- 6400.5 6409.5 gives 0.017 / 10.2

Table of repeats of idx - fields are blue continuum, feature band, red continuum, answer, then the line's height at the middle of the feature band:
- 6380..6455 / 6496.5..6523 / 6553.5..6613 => 0.2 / 10.5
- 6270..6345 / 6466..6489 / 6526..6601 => 0.6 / 10.5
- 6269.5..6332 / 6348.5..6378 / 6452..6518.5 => -0.5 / 10.2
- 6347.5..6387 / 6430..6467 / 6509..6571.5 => 0.6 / 10.4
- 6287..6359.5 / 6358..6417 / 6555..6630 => 0.8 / 10.4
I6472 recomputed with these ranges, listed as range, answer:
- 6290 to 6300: 9.86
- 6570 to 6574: 11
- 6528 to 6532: 9.87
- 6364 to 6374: 10.3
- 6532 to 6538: 9.67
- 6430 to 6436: 10.1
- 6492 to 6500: 10.3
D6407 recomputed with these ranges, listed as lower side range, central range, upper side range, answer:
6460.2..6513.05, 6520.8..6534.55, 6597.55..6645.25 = 0.5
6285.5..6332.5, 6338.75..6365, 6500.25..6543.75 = -1.0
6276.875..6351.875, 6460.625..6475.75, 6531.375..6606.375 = 0.3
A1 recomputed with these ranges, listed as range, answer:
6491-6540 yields 10.2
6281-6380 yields 10.3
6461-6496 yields 10.2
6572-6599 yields 10.6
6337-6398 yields 10.3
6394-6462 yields 10.2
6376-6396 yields 10.1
